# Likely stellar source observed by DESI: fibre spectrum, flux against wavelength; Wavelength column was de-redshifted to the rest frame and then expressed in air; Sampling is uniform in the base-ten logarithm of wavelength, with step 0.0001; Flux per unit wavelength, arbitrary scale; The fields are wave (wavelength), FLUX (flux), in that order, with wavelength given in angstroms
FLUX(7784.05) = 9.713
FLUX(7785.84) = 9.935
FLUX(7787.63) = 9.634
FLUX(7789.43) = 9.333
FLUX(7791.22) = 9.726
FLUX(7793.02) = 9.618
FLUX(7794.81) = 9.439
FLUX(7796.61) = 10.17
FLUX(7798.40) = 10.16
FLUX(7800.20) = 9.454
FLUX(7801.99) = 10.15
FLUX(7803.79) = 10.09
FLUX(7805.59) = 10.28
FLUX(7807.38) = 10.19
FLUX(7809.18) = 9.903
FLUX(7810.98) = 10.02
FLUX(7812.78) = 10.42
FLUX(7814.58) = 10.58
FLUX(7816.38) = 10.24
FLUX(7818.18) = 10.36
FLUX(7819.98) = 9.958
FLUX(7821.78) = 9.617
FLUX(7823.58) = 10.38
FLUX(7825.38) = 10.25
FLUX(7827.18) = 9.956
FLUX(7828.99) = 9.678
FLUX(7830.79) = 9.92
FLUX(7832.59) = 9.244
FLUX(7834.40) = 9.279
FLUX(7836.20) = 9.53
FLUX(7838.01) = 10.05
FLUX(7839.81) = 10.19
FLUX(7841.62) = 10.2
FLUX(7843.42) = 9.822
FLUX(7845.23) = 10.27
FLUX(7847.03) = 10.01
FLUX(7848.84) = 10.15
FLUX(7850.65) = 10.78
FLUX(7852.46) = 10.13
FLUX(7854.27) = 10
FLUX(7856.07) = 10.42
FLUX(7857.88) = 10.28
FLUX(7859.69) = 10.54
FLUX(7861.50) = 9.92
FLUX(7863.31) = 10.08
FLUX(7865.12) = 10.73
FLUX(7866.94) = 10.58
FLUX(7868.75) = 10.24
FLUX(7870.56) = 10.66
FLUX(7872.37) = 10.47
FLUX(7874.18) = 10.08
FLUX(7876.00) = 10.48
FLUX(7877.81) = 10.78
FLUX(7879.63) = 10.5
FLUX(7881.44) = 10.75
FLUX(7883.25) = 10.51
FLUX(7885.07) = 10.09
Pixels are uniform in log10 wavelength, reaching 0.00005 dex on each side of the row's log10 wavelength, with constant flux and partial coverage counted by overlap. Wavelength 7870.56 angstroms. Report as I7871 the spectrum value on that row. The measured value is 10.66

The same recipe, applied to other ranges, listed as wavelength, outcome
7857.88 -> 10.28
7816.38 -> 10.24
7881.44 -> 10.75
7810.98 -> 10.02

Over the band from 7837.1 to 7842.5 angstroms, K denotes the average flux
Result 10.1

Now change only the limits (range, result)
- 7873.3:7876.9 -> 10.3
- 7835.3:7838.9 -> 9.78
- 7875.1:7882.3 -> 10.6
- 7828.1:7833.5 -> 9.61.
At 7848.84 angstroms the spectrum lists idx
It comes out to 10.15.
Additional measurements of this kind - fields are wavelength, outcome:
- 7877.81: 10.78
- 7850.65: 10.78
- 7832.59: 9.244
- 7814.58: 10.58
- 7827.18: 9.956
